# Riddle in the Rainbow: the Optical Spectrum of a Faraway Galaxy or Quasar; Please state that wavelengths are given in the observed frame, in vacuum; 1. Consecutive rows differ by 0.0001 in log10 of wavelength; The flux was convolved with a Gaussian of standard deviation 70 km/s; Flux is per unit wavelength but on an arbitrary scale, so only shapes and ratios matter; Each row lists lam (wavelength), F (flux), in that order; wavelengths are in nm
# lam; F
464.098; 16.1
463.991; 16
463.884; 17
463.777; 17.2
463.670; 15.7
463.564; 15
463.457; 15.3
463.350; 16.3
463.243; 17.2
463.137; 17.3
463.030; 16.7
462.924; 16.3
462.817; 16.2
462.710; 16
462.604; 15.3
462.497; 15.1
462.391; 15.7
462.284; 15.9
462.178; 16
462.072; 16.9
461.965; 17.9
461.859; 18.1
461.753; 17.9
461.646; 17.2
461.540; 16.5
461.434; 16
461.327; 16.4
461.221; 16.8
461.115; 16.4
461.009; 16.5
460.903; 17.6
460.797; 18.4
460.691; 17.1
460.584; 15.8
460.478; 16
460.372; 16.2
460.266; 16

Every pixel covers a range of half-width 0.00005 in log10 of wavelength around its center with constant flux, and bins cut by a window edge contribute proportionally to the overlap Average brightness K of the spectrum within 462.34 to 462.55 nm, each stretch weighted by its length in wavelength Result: 15.4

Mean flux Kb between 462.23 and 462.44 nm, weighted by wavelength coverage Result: 15.8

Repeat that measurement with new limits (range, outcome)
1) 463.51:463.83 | 16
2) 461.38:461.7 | 16.5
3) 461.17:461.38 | 16.6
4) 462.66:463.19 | 16.5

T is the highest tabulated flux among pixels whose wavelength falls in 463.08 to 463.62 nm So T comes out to 17.3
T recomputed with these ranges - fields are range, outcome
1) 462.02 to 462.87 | 16.9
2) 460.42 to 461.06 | 18.4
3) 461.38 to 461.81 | 17.9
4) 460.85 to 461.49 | 17.6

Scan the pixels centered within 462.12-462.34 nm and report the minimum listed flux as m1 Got 15.9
